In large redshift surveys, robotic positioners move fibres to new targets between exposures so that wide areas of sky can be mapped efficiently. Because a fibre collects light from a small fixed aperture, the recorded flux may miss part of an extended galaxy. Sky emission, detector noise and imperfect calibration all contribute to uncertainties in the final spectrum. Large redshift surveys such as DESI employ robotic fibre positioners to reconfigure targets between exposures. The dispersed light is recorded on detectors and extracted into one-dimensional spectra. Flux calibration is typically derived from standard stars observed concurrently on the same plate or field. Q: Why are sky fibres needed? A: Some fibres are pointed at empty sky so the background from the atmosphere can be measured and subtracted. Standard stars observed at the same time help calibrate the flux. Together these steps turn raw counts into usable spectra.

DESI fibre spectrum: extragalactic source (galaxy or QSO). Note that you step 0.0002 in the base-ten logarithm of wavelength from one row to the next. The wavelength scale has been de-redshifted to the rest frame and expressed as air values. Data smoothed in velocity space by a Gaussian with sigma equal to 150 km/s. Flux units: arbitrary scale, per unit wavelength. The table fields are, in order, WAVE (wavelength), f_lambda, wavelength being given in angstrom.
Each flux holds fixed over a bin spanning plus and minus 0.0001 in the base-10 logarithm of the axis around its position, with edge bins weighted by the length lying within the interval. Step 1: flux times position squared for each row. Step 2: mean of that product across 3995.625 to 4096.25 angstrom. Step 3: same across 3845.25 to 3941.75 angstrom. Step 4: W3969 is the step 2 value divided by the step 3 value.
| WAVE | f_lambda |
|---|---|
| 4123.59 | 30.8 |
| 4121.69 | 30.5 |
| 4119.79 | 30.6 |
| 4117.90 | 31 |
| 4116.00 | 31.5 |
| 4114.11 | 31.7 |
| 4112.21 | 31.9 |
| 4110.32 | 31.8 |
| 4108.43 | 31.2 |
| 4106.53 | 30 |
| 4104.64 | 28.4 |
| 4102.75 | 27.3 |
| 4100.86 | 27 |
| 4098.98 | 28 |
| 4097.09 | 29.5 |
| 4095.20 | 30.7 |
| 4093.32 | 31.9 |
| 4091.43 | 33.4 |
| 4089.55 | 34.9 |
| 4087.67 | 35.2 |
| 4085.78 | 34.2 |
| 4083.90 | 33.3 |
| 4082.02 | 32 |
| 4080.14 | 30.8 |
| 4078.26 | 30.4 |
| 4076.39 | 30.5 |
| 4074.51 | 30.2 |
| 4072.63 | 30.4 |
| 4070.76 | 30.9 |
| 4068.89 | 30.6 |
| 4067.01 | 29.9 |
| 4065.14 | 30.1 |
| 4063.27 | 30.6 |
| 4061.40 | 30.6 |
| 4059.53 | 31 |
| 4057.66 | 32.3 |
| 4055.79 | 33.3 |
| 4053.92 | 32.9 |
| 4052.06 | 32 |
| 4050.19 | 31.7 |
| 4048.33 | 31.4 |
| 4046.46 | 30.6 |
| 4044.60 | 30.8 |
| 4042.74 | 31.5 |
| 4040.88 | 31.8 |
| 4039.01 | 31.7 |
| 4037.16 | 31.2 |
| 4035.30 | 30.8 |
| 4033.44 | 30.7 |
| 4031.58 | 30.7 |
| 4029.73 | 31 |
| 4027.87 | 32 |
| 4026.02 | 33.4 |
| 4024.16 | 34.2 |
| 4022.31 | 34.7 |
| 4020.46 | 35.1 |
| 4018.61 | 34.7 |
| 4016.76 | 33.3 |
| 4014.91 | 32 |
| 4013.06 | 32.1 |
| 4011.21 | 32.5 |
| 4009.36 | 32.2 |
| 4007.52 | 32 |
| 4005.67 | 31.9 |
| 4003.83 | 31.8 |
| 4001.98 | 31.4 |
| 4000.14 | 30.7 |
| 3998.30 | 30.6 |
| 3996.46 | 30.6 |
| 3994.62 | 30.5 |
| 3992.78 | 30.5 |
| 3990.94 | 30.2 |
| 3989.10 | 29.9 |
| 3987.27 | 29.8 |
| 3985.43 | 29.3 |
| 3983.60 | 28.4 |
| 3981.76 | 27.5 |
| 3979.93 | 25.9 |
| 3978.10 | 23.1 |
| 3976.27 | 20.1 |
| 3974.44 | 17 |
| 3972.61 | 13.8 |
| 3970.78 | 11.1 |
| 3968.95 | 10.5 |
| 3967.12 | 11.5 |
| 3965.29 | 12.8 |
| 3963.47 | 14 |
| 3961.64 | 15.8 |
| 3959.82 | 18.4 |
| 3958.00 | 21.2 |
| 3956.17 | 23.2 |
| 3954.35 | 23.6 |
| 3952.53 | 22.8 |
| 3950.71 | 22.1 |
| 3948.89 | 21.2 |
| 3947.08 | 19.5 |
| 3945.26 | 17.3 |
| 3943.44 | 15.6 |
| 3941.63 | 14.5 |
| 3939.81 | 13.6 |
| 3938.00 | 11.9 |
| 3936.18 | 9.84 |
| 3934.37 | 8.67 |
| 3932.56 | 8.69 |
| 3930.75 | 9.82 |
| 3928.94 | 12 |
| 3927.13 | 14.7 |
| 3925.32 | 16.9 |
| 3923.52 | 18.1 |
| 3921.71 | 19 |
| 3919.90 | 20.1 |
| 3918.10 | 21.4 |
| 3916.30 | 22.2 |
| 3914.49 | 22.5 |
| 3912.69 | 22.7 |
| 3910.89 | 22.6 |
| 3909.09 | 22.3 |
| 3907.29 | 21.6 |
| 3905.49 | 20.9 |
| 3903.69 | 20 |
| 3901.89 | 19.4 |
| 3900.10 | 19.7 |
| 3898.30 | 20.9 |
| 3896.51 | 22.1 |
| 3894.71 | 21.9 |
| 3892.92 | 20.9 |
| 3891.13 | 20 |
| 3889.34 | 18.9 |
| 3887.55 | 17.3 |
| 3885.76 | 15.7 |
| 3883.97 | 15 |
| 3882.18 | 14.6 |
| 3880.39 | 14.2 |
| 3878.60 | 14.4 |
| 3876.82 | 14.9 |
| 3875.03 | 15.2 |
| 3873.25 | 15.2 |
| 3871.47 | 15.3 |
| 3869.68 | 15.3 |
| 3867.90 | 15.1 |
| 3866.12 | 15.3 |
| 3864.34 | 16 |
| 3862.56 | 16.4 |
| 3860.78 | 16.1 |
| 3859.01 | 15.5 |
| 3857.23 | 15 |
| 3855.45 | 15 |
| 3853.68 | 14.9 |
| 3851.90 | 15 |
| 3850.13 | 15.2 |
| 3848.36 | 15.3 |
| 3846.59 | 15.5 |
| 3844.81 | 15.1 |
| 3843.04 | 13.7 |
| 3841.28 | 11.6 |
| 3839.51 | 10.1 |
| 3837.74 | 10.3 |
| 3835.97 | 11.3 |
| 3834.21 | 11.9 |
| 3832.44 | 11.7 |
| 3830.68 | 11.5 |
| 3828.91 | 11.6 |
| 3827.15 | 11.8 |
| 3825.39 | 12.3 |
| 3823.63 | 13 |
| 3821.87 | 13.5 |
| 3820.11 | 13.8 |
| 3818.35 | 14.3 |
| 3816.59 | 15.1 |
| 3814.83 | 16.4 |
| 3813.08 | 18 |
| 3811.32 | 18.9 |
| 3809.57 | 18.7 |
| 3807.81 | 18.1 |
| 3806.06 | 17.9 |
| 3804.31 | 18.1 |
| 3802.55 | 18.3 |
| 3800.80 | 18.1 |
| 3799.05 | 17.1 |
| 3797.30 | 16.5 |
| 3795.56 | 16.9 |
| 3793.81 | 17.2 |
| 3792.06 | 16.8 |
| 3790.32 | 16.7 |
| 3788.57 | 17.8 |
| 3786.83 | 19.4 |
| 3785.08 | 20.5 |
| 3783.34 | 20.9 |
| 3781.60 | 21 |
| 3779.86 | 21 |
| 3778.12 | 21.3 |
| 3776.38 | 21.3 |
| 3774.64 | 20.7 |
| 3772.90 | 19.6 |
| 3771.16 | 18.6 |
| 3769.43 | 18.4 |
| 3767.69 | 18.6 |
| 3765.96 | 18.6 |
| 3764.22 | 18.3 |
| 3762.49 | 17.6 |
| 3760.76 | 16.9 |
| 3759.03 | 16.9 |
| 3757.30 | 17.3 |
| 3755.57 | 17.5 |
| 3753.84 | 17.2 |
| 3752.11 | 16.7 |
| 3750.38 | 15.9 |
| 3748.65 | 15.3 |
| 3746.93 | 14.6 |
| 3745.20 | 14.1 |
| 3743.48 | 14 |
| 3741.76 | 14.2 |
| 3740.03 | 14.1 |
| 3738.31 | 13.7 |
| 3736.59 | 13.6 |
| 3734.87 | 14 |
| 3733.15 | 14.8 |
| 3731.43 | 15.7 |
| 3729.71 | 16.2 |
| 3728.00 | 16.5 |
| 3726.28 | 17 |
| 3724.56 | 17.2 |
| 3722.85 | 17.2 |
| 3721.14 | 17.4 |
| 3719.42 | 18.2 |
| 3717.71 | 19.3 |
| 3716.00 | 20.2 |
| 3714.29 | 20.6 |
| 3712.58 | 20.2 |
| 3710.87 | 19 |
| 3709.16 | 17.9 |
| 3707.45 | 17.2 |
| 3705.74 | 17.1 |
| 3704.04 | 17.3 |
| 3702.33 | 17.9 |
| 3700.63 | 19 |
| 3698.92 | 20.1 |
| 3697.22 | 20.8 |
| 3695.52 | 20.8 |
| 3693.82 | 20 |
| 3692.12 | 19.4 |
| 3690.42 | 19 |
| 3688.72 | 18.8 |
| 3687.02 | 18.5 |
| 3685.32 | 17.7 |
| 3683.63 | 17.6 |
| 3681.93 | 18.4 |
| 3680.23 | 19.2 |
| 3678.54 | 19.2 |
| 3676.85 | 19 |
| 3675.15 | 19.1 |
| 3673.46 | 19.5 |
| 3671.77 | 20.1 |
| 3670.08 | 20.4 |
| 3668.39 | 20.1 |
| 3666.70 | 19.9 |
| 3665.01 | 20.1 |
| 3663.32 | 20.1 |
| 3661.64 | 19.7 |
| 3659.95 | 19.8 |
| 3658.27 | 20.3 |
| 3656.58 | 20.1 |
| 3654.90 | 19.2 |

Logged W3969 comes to 2.05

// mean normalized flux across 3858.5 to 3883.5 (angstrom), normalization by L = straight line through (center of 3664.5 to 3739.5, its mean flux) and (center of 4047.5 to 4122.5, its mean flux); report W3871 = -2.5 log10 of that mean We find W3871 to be 0.49 mag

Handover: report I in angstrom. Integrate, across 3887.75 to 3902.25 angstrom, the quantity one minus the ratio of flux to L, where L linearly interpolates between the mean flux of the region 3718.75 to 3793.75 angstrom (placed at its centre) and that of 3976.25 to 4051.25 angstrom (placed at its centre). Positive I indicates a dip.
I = 2.53 angstrom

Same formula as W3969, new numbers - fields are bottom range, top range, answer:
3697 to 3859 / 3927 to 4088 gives 1.81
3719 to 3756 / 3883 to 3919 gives 1.42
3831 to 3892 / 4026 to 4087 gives 2.35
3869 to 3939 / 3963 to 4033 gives 1.67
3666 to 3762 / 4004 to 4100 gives 2.15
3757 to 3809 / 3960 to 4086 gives 1.76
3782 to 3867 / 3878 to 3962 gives 1.23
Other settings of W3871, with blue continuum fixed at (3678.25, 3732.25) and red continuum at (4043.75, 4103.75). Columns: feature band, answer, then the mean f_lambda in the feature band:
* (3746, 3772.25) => 0.18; 17.2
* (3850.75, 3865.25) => 0.46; 15.5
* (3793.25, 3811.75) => 0.22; 17.8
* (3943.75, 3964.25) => 0.34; 19.8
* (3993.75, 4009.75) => -0.09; 31.3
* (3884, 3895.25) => 0.31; 18.7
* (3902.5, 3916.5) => 0.17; 21.8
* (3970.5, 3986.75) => 0.24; 22.4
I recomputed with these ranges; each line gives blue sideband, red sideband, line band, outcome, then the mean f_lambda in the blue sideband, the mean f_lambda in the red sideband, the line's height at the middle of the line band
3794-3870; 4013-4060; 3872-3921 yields 3.24 angstrom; 14.9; 32.2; 20.4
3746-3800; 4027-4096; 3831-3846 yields 6.51 angstrom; 18.2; 31.6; 21.2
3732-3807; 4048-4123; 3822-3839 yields 7.03 angstrom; 17.4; 31.1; 20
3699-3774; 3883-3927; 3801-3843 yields 9.51 angstrom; 17.1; 20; 18.5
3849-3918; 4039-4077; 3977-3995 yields -1.88 angstrom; 17.8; 31.2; 25.7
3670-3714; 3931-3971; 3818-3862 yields 9.56 angstrom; 19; 15.8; 17.2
